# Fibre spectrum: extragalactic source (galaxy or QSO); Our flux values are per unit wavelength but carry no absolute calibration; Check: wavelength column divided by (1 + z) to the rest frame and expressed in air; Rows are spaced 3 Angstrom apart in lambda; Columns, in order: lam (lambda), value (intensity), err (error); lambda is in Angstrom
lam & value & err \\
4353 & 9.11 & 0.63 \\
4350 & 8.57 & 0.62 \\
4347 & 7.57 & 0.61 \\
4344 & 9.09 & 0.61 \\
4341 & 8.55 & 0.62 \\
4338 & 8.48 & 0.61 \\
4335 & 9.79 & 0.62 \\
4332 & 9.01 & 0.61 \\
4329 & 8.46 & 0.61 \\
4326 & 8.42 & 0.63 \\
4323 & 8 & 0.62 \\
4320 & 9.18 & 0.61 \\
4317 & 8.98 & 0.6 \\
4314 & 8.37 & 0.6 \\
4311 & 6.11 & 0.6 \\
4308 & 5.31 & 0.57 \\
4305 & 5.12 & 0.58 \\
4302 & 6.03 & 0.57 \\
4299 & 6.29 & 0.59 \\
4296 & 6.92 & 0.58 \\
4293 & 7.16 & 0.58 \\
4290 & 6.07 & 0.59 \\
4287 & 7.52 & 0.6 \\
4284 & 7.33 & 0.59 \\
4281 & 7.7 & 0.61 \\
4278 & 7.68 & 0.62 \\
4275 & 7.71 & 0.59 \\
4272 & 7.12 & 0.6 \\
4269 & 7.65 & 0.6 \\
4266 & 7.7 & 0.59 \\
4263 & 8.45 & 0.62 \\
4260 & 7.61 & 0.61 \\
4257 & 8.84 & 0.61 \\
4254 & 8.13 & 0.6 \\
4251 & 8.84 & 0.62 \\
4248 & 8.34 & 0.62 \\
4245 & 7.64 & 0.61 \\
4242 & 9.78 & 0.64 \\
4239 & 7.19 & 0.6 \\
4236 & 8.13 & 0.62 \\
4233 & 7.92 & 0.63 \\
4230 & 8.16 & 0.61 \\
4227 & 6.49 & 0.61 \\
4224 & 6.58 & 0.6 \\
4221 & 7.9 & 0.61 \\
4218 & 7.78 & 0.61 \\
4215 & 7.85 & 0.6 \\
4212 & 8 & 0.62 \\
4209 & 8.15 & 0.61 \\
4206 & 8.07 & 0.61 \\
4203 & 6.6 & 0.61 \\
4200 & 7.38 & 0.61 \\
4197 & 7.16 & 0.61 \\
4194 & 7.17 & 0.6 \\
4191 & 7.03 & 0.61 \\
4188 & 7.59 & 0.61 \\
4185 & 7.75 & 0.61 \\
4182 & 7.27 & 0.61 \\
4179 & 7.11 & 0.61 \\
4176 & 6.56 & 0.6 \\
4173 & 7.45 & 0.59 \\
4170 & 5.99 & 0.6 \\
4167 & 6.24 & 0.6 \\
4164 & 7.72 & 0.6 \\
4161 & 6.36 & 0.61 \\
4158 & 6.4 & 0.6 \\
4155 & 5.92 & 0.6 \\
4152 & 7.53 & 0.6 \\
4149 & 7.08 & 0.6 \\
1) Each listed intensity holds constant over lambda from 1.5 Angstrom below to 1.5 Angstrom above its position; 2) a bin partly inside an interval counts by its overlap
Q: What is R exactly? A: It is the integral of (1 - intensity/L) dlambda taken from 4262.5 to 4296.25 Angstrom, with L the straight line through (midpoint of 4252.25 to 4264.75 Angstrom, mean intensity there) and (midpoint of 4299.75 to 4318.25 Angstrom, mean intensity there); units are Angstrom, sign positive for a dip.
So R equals 0.8 Angstrom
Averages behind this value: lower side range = 8.26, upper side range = 6.61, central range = 7.41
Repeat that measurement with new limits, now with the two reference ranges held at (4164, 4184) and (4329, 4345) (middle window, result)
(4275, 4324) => 7.7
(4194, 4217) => -1.0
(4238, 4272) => -1.2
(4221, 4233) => 0.4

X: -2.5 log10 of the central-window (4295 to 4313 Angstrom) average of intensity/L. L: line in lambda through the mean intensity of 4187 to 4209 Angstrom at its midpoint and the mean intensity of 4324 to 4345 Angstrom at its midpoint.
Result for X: 0.37 mag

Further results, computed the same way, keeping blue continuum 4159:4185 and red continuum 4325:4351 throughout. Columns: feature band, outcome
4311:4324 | 0.011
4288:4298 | 0.211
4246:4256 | -0.092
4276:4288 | 0.069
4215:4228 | 0.018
